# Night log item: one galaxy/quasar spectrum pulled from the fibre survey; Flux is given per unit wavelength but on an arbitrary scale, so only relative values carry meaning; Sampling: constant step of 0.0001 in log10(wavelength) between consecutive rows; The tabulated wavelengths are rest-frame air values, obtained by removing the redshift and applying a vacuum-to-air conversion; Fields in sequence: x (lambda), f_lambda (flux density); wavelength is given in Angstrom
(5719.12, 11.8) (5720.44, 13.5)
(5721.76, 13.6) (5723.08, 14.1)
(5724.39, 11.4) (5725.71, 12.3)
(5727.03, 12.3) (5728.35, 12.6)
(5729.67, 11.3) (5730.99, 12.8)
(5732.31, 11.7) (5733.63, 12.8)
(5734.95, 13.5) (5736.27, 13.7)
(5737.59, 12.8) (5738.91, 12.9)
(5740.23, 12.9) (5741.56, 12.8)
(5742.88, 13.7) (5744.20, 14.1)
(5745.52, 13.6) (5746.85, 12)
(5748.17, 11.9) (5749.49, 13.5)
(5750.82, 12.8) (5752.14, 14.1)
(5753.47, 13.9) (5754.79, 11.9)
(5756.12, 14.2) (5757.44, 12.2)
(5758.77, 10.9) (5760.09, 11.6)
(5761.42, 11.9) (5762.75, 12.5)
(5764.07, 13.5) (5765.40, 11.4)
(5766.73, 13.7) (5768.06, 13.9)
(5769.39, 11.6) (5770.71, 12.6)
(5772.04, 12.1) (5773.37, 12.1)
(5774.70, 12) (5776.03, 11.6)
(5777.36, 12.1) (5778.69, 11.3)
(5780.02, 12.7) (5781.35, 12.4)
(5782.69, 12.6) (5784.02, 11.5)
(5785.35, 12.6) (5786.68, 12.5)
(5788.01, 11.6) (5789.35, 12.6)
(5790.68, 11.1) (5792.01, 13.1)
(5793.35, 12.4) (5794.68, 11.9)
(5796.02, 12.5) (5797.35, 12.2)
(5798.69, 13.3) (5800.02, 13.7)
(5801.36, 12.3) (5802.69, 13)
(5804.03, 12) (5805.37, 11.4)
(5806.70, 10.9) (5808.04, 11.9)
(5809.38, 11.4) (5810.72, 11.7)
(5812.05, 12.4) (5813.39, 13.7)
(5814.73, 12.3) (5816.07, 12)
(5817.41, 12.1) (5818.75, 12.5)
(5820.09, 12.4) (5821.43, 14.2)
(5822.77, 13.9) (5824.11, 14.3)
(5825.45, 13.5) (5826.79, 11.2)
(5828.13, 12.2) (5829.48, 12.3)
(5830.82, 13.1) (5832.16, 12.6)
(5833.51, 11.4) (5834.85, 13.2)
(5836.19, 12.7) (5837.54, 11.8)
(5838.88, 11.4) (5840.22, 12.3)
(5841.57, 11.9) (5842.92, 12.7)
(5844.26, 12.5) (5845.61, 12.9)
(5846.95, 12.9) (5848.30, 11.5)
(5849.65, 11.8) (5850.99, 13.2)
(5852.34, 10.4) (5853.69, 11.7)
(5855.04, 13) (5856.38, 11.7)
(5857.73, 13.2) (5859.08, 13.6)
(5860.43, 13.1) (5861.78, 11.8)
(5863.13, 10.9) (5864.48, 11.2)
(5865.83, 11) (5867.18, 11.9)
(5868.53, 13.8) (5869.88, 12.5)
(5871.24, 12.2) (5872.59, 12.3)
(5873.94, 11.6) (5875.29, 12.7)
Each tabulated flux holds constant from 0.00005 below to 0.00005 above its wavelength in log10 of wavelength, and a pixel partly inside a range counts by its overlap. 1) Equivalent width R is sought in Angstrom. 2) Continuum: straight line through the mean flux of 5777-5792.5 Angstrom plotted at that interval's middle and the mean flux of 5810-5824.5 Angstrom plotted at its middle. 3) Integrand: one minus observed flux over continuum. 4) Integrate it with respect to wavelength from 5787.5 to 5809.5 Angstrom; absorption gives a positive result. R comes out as 0.4 Angstrom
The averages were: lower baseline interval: 12.2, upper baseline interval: 12.8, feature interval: 12.2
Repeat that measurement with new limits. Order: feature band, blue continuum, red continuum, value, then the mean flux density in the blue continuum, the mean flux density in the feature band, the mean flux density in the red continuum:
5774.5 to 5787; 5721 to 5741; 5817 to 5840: 0.5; 12.7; 12.1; 12.6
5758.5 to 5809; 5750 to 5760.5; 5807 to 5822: 1.3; 12.7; 12.2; 12.4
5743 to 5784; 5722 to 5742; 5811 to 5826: 0.8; 12.7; 12.6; 13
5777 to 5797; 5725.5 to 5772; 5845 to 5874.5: 0.6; 12.7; 12.2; 12.2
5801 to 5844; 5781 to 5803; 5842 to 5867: -0.4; 12.4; 12.4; 12.2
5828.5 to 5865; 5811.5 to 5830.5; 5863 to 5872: 0.3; 12.8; 12.3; 12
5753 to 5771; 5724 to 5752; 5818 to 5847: 0.3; 12.8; 12.5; 12.6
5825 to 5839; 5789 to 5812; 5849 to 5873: -0.2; 12.2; 12.3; 12.2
